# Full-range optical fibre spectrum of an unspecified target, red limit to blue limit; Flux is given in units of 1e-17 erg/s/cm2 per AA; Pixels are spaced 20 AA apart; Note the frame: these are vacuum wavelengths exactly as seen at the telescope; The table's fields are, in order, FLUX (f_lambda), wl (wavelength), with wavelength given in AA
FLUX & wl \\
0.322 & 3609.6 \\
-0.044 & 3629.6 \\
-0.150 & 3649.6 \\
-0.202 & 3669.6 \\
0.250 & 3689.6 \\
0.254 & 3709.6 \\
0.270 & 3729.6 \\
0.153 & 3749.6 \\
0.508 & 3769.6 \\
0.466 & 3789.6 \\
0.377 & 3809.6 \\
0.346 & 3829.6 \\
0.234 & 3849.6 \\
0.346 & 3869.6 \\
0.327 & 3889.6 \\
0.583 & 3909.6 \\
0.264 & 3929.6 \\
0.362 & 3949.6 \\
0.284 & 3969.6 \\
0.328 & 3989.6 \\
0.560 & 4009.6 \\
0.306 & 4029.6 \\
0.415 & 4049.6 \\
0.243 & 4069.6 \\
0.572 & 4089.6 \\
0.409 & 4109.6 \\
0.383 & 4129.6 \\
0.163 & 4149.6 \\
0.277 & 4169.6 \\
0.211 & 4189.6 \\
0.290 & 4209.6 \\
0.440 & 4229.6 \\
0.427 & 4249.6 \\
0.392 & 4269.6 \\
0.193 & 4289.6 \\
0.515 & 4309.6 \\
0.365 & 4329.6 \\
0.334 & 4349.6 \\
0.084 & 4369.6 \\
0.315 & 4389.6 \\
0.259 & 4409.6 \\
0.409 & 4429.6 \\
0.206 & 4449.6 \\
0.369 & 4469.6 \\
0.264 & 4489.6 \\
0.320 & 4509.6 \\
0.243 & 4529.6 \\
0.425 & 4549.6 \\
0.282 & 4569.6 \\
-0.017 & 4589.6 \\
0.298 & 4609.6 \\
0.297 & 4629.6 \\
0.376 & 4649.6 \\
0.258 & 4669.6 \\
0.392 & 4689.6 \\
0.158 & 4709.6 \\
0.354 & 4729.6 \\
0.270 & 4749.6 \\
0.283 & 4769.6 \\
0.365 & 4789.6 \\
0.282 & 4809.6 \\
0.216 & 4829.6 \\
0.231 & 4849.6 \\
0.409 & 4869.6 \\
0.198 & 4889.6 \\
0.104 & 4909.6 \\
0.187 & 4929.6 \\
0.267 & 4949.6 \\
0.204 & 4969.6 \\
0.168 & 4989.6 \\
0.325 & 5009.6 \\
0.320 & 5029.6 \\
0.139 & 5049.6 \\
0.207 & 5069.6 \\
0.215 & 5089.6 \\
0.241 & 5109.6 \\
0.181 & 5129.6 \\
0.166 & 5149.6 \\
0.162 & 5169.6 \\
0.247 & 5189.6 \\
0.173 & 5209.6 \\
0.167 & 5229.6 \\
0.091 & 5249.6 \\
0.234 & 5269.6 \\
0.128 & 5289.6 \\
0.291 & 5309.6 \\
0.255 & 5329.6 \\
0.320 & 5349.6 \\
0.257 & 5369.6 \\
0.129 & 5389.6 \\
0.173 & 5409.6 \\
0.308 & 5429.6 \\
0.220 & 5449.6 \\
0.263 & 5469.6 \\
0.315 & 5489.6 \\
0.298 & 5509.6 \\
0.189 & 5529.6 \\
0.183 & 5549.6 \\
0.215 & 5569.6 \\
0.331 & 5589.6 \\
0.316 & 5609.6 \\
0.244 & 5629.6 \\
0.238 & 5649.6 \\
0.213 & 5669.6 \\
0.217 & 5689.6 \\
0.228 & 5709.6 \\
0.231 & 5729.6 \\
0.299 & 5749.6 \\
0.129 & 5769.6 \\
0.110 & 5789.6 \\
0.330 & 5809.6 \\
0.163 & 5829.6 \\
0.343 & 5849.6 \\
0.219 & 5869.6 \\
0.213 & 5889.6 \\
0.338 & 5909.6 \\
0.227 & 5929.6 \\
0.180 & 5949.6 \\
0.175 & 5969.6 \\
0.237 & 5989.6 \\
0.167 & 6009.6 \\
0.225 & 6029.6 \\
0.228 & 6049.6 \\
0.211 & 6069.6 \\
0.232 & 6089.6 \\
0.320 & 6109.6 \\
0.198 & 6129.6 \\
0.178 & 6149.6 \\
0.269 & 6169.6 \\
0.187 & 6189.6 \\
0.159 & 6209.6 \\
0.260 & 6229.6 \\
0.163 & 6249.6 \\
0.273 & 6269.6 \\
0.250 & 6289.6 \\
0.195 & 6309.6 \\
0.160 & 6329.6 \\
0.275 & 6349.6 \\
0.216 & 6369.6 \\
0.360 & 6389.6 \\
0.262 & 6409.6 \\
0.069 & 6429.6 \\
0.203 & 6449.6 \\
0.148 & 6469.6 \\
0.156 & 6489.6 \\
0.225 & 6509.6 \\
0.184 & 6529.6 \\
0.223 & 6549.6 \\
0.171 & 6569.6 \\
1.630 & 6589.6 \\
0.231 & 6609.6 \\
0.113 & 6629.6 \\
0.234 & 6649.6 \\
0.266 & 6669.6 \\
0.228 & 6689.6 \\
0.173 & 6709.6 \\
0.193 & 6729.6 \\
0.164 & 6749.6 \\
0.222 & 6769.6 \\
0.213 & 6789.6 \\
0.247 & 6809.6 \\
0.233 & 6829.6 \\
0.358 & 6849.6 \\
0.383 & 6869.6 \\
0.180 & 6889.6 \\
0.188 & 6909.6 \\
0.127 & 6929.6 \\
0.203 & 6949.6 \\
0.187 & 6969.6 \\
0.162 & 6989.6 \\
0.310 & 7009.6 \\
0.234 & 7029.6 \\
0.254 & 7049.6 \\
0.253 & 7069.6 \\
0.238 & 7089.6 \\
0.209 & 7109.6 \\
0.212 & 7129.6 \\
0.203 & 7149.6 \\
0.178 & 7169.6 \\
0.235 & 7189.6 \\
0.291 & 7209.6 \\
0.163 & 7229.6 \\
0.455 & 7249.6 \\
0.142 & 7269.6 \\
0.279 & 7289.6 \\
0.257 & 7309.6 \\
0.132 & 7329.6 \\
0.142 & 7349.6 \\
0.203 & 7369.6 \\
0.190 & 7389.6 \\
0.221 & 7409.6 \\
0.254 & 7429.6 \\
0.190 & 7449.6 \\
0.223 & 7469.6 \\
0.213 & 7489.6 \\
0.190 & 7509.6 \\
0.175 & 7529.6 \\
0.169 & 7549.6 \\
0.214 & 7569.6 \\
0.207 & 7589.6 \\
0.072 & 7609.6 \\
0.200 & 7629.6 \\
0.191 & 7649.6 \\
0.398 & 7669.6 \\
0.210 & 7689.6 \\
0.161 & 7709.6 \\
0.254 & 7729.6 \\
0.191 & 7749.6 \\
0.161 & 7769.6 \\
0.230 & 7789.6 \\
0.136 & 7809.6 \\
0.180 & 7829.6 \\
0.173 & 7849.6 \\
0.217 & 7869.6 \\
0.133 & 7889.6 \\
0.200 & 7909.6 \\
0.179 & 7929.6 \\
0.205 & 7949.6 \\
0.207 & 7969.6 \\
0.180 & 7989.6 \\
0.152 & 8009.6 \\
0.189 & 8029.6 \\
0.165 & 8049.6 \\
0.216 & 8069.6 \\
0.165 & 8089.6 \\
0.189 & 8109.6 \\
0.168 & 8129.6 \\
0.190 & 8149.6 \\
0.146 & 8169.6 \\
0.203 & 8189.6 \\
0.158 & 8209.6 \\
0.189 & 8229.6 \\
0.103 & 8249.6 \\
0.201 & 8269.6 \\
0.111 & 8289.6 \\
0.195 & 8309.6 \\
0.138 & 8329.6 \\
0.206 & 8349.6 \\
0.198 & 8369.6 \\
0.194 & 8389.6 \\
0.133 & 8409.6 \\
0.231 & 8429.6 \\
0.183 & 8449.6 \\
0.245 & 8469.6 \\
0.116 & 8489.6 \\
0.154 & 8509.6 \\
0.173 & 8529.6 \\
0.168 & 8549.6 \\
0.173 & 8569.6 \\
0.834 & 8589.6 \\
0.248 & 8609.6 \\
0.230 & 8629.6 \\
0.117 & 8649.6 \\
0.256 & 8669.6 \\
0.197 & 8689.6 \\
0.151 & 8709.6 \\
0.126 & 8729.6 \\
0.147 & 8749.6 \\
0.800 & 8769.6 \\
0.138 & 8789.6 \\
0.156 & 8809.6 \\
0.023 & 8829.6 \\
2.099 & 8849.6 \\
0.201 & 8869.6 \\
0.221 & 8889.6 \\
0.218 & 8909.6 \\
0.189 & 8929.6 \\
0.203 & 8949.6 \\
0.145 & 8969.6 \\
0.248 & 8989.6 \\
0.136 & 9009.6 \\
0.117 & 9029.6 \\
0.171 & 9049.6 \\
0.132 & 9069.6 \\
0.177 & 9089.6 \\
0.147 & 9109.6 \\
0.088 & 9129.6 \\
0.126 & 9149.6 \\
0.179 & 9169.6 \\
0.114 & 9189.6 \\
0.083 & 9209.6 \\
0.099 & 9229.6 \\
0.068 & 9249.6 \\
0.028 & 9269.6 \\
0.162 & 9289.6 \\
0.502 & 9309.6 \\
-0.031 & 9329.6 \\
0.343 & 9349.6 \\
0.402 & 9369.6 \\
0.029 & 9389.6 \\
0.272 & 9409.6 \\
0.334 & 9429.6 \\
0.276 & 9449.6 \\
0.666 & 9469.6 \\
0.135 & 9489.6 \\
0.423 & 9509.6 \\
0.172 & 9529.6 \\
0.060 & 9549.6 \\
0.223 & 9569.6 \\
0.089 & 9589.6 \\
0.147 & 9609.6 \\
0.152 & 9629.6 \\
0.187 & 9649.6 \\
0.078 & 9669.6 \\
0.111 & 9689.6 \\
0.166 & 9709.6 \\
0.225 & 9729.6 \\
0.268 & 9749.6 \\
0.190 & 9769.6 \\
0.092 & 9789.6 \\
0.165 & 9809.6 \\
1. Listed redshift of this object 0.77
